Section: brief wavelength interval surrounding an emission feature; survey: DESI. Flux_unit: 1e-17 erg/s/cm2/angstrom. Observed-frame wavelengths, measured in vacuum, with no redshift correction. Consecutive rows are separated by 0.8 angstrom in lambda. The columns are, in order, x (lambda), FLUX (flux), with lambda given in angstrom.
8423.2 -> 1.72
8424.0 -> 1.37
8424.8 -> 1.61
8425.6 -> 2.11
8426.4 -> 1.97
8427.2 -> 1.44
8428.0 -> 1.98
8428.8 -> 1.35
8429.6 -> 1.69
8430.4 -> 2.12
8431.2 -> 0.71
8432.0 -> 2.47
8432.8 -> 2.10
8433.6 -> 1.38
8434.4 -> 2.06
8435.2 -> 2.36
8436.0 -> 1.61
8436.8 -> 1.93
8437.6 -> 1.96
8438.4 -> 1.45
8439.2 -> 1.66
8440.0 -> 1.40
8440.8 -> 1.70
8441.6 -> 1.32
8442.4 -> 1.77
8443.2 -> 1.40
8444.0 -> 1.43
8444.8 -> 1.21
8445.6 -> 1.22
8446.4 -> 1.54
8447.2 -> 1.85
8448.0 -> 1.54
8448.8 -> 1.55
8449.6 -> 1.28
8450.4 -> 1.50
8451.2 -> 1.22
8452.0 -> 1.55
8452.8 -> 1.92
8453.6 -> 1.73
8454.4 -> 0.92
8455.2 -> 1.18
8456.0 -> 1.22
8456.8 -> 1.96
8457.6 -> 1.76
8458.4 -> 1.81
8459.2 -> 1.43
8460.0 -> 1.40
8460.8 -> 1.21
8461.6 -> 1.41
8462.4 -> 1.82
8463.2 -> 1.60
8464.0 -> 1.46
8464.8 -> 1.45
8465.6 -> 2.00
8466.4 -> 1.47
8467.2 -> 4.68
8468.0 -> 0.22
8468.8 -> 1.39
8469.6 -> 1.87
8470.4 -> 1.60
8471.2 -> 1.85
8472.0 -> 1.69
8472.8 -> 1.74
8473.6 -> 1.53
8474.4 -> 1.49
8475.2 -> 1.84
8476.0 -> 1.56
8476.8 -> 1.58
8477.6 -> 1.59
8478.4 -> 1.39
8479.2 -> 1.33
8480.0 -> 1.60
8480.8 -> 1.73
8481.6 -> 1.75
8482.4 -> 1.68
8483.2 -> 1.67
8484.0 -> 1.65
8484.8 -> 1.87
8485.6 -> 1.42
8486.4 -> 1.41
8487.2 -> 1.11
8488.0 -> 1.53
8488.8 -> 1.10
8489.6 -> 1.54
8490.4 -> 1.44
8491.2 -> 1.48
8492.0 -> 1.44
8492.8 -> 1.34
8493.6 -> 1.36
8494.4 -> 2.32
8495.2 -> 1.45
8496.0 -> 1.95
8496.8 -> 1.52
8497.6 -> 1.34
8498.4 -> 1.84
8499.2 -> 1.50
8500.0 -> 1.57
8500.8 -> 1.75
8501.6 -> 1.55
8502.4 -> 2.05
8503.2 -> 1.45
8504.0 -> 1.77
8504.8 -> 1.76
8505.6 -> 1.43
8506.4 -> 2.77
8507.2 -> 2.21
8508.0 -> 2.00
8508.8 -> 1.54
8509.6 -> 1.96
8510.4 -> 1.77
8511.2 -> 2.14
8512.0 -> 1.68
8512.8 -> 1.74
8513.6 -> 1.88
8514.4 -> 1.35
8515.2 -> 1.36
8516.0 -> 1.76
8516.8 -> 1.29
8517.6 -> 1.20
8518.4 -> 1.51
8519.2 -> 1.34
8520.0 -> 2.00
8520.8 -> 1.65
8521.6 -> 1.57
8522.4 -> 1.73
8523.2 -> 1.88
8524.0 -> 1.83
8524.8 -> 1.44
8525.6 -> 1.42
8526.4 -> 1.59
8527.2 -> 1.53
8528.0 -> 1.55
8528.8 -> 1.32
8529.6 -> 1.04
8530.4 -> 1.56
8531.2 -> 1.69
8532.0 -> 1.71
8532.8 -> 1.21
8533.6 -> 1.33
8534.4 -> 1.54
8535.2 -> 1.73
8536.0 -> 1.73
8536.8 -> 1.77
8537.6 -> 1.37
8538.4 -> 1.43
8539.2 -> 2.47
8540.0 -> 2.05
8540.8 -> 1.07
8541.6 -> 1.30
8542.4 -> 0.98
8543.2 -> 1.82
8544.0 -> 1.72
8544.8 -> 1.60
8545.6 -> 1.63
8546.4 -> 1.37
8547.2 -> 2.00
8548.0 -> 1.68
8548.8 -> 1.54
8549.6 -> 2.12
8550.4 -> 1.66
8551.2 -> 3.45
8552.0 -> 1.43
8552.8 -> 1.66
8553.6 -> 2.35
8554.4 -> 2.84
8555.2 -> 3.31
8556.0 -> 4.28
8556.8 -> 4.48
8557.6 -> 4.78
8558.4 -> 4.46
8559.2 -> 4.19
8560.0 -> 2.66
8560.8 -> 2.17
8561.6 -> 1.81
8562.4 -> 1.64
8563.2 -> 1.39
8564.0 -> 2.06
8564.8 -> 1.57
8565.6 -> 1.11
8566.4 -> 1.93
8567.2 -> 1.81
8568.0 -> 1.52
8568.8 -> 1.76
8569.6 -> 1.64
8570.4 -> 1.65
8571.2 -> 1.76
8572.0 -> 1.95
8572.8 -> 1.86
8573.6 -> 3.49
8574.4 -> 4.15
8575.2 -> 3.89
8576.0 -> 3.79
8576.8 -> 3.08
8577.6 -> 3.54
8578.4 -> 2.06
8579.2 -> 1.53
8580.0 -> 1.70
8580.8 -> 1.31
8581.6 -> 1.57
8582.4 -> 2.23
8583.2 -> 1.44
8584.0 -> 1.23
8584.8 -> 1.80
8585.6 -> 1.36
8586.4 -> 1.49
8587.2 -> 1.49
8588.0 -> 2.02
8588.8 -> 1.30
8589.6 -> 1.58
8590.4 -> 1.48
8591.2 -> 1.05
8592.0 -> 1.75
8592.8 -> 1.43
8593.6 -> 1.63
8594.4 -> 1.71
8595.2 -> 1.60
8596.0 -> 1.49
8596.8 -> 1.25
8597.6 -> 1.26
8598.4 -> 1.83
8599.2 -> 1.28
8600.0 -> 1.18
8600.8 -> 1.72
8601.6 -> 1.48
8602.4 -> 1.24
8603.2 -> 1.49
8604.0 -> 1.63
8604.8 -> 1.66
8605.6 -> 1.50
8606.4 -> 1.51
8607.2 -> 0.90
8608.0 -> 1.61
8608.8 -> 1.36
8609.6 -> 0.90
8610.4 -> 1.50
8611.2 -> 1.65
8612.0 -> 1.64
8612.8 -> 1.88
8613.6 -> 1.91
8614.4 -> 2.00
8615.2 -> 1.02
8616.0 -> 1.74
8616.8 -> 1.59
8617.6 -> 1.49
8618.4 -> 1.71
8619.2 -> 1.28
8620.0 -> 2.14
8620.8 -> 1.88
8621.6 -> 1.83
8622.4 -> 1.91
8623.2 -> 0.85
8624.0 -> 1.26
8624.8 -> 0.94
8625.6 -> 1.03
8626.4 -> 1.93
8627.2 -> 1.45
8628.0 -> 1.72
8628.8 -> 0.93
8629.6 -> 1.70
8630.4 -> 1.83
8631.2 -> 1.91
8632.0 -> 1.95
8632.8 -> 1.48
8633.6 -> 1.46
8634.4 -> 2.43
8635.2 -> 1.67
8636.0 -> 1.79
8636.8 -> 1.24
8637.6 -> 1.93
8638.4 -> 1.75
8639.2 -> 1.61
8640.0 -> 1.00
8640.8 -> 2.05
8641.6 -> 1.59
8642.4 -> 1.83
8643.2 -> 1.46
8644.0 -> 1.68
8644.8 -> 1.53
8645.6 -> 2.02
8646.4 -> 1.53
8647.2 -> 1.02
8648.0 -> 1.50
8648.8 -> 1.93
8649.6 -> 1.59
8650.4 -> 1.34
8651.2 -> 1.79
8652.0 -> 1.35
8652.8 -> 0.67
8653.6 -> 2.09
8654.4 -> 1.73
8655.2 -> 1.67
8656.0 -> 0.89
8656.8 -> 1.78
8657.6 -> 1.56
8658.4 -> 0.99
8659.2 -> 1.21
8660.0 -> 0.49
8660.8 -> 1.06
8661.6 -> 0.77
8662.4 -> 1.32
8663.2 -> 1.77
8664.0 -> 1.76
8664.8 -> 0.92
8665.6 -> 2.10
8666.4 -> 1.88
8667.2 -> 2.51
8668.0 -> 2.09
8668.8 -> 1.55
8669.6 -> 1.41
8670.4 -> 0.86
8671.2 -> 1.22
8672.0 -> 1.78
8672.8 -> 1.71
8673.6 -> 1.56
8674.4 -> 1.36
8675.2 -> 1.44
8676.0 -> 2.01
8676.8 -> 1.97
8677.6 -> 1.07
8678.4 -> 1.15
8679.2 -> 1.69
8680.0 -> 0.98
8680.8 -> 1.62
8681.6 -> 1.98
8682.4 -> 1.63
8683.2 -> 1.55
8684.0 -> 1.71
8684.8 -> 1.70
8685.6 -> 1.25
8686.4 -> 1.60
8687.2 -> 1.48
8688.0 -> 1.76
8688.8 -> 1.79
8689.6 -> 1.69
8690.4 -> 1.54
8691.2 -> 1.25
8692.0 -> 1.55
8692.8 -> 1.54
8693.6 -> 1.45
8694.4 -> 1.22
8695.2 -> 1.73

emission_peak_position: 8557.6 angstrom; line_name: [S II] 6716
